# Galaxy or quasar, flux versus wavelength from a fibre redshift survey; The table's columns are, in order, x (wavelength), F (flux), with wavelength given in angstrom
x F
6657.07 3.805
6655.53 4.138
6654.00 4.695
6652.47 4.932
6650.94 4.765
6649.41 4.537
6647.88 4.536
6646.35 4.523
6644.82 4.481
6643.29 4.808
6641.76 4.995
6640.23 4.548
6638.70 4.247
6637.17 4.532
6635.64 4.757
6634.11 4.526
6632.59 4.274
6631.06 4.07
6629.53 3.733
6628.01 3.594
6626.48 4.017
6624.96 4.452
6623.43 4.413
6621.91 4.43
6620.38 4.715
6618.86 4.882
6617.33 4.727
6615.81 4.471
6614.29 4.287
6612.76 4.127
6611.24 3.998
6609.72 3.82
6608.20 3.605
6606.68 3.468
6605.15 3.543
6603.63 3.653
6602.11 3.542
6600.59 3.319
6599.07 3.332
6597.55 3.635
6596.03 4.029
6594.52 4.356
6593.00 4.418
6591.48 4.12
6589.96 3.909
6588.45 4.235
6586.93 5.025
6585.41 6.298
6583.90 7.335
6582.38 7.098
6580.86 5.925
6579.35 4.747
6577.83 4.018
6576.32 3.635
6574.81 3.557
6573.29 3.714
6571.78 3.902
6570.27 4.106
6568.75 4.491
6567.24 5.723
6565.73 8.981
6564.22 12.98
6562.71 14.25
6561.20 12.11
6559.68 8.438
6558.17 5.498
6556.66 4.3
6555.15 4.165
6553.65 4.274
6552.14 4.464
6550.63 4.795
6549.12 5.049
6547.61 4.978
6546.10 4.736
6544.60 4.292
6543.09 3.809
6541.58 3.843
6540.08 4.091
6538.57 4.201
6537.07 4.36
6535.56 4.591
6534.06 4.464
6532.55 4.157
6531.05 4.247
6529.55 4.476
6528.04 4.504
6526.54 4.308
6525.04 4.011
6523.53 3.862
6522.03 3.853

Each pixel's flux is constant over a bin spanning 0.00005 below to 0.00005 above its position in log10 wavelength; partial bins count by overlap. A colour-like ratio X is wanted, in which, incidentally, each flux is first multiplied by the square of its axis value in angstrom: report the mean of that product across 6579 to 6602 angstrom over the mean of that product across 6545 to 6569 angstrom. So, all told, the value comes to 0.70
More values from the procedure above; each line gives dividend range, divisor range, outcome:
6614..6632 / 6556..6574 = 0.59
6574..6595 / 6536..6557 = 1.13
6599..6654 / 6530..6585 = 0.79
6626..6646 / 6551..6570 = 0.61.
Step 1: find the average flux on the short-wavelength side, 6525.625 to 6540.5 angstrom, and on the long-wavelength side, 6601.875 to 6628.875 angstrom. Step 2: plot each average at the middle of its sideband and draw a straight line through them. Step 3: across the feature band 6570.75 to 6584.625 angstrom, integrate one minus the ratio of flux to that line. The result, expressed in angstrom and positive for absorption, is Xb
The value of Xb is -2.1 angstrom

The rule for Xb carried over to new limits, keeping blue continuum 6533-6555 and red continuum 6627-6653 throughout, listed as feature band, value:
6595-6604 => 1.7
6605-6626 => 1.0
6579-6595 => -3.0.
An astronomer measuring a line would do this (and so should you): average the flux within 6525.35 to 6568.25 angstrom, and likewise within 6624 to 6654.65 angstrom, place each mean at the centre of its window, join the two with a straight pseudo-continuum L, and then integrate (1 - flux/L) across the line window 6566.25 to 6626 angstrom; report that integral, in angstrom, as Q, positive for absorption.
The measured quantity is 7.5 angstrom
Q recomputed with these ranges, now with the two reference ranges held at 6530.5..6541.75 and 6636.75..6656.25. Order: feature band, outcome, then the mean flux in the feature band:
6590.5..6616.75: 3.51 angstrom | 3.87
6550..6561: -2.95 angstrom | 5.49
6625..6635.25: 1.03 angstrom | 4.09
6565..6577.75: -1.01 angstrom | 4.72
